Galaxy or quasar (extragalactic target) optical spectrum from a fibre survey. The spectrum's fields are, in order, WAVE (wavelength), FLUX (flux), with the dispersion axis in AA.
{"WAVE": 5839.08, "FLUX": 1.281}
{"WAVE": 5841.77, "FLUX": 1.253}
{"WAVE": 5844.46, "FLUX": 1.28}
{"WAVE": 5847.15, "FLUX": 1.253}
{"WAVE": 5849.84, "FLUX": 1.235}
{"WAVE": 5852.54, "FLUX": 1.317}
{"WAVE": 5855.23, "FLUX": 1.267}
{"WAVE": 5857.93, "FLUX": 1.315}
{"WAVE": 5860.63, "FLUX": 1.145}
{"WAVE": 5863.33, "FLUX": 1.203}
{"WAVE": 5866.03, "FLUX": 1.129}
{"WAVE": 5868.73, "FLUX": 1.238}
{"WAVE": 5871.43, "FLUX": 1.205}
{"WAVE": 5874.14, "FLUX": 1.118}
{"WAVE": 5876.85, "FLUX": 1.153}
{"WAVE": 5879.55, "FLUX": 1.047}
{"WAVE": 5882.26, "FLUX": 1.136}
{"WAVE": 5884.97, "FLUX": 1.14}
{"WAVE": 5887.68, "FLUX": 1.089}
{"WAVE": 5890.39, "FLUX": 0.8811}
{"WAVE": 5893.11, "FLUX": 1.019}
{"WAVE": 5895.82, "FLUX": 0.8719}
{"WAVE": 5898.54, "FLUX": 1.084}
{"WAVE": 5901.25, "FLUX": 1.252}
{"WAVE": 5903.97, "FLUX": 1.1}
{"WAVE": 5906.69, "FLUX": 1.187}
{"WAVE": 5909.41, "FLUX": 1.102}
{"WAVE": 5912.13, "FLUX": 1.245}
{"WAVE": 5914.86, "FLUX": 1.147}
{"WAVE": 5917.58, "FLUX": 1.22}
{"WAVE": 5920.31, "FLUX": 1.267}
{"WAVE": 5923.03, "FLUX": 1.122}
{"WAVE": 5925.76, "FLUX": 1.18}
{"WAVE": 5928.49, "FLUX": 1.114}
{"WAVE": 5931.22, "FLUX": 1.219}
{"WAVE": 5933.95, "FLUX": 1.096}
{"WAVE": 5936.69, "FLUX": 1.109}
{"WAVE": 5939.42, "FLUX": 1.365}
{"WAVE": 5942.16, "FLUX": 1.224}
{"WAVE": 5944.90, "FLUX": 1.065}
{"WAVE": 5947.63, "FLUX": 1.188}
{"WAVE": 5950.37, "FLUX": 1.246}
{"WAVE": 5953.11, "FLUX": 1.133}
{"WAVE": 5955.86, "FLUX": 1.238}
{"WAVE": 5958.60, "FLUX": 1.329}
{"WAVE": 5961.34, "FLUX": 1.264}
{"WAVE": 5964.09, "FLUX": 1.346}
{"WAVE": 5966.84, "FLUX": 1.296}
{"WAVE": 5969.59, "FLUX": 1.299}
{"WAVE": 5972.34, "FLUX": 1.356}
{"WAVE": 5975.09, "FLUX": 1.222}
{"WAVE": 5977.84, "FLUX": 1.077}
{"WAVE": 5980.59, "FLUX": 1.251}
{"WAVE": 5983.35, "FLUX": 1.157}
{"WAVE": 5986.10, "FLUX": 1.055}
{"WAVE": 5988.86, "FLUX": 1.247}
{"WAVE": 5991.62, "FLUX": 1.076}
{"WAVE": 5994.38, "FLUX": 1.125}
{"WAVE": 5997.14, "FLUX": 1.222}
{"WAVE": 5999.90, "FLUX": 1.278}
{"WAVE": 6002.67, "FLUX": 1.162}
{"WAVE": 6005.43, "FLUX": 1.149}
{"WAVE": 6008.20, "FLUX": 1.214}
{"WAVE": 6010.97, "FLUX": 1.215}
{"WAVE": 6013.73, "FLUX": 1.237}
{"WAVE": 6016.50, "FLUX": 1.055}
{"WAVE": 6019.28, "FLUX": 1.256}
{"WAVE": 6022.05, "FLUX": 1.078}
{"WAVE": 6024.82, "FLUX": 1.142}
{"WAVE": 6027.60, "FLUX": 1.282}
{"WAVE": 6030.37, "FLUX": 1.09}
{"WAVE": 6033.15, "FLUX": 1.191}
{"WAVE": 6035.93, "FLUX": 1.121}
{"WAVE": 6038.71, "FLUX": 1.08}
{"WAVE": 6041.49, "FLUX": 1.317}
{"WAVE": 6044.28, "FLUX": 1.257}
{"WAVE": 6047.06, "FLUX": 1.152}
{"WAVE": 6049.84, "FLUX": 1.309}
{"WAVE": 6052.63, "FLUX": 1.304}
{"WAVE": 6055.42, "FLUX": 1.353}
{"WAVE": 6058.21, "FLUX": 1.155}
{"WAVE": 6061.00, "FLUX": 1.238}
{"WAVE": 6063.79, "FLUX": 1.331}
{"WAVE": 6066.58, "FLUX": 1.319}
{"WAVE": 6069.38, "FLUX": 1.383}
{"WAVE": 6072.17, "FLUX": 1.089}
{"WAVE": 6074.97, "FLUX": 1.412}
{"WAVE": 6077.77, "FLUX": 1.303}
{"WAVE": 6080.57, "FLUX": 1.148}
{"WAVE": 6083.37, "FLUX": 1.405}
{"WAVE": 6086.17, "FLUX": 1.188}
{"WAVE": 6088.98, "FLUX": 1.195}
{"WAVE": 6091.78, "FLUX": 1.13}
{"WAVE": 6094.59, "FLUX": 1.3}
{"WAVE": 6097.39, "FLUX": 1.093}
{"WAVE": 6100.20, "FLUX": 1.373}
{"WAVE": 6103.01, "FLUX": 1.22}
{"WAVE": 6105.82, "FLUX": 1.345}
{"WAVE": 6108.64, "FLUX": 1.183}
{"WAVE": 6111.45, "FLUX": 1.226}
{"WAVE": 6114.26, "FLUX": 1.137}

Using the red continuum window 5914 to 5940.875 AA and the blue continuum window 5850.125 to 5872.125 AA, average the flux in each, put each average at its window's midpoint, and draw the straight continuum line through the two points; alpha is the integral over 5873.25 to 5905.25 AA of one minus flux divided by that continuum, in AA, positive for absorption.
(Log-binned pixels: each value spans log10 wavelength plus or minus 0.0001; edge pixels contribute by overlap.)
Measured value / 3.61 AA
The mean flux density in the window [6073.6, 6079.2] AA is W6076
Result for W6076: 1.36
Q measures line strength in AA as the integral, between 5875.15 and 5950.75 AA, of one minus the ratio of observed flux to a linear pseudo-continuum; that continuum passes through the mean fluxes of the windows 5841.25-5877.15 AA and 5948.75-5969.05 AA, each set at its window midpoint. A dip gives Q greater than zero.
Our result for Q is 6.6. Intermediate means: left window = 1.22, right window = 1.26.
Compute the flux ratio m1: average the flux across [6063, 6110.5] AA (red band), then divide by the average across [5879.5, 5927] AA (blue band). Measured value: 1.13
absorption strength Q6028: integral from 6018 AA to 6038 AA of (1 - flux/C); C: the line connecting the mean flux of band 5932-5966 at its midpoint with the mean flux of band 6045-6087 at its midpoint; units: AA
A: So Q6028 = 1.5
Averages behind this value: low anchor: 1.22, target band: 1.16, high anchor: 1.27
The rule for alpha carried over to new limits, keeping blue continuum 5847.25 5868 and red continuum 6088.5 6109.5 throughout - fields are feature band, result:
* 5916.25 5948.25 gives 1.3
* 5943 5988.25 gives 0.4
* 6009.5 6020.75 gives 0.4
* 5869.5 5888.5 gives 1.6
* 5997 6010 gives 0.3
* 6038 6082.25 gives -1.1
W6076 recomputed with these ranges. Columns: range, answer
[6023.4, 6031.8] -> 1.17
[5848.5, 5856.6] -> 1.27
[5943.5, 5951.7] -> 1.17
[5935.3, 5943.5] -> 1.23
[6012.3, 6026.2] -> 1.15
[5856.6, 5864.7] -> 1.22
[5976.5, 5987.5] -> 1.14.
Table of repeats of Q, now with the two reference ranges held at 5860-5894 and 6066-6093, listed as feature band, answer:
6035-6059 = 0.0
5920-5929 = -0.1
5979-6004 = 0.4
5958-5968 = -1.1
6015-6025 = 0.7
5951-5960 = -0.5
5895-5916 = 0.1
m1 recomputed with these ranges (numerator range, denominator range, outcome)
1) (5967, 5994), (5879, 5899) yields 1.16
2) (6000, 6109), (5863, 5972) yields 1.05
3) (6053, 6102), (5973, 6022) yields 1.07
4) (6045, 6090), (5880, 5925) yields 1.14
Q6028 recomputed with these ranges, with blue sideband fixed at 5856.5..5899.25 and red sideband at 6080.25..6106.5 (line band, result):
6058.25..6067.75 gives -0.4 AA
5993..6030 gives 0.3 AA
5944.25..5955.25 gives -0.1 AA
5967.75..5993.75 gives -0.5 AA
